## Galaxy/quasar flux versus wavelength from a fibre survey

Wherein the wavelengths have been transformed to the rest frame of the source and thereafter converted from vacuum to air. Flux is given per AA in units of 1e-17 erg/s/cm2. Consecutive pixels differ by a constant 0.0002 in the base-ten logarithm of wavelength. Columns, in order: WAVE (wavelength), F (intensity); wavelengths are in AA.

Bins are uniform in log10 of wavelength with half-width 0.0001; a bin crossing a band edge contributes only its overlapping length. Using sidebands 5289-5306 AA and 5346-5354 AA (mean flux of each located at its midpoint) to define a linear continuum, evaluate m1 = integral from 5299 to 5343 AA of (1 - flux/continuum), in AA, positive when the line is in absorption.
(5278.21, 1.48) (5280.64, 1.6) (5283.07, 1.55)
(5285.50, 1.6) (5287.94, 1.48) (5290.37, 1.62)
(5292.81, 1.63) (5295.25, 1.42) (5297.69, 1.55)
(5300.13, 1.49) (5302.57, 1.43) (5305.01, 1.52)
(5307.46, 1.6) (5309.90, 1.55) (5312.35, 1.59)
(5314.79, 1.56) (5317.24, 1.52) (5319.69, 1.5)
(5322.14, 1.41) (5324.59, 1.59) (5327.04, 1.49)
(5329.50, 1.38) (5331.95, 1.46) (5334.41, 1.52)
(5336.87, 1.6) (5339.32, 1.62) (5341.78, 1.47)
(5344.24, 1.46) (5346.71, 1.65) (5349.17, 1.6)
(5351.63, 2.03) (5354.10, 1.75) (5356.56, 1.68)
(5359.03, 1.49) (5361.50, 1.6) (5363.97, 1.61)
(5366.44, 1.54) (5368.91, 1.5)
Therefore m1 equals 3.0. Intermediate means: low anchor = 1.52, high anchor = 1.77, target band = 1.52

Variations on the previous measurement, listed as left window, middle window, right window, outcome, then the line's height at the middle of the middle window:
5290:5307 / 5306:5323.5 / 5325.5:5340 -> -0.2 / 1.52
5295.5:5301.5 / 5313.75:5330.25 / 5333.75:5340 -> 0.6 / 1.55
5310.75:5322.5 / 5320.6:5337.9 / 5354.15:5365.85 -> 0.6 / 1.55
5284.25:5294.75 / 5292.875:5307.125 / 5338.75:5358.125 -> 0.8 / 1.59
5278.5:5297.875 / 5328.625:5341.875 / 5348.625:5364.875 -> 1.0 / 1.64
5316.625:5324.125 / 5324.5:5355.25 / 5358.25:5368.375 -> -1.3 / 1.52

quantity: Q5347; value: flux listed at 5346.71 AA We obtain 1.65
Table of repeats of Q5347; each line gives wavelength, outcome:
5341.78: 1.47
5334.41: 1.52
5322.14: 1.41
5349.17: 1.6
